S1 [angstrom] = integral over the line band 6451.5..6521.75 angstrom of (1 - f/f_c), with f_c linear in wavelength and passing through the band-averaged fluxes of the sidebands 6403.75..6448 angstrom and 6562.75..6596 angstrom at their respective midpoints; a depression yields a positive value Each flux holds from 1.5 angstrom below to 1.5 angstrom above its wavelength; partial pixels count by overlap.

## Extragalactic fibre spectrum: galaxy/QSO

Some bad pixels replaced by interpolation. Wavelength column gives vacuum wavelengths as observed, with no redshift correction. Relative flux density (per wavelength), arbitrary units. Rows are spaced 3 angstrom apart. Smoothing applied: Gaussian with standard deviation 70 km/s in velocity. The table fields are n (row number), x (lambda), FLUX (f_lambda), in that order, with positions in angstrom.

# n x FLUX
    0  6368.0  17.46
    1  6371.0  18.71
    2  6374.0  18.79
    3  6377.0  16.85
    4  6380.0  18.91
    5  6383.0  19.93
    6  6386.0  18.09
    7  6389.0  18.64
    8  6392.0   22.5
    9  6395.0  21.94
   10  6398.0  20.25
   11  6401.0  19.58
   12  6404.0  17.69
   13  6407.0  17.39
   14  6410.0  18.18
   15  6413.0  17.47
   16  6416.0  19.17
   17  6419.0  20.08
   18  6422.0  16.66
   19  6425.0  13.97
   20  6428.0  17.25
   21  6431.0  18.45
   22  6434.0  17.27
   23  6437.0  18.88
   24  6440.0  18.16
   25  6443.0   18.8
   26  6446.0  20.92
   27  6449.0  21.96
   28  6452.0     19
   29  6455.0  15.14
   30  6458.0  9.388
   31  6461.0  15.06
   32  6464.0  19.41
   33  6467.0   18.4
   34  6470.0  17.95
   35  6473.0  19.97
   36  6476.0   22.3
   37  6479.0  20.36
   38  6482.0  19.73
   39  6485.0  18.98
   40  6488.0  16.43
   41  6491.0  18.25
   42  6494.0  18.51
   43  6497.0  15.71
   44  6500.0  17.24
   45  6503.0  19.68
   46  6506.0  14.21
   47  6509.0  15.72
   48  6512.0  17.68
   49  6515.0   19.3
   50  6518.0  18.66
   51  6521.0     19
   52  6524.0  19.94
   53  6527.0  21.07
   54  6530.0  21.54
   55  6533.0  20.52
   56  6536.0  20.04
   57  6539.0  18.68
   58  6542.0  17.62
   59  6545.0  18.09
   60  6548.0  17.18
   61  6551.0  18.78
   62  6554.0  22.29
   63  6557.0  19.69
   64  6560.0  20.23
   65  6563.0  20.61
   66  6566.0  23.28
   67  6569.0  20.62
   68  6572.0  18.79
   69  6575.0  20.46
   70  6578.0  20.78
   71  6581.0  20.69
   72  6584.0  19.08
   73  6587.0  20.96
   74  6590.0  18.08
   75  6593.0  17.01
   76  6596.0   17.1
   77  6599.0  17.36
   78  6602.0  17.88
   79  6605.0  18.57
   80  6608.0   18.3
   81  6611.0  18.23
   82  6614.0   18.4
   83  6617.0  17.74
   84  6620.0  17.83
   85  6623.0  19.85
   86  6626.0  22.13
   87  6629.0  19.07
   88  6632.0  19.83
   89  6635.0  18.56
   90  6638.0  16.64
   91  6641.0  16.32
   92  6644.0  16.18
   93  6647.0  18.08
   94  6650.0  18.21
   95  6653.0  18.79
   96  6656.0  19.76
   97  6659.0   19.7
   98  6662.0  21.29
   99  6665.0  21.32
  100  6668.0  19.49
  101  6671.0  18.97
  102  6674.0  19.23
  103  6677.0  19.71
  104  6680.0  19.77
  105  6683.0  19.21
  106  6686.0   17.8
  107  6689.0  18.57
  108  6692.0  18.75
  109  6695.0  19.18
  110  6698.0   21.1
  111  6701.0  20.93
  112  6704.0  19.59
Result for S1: 4.00 angstrom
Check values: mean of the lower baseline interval 18.1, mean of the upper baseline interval 19.9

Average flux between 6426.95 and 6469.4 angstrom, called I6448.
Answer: 17.7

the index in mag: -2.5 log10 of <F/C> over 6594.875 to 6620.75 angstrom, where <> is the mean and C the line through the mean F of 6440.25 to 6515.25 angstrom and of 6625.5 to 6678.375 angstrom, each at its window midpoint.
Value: 0.05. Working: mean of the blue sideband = 18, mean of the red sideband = 19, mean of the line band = 17.9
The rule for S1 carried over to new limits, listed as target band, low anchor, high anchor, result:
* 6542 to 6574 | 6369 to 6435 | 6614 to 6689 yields -1.8 angstrom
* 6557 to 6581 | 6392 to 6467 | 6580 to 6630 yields -2.6 angstrom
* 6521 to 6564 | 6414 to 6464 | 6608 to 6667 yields -3.5 angstrom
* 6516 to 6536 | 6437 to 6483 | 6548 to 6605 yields -1.1 angstrom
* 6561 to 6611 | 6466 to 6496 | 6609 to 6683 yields -0.9 angstrom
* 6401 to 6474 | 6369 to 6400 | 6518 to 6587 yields 6.7 angstrom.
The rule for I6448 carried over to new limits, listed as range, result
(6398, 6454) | 18.4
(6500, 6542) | 18.8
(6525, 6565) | 19.8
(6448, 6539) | 18.4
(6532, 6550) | 18.6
